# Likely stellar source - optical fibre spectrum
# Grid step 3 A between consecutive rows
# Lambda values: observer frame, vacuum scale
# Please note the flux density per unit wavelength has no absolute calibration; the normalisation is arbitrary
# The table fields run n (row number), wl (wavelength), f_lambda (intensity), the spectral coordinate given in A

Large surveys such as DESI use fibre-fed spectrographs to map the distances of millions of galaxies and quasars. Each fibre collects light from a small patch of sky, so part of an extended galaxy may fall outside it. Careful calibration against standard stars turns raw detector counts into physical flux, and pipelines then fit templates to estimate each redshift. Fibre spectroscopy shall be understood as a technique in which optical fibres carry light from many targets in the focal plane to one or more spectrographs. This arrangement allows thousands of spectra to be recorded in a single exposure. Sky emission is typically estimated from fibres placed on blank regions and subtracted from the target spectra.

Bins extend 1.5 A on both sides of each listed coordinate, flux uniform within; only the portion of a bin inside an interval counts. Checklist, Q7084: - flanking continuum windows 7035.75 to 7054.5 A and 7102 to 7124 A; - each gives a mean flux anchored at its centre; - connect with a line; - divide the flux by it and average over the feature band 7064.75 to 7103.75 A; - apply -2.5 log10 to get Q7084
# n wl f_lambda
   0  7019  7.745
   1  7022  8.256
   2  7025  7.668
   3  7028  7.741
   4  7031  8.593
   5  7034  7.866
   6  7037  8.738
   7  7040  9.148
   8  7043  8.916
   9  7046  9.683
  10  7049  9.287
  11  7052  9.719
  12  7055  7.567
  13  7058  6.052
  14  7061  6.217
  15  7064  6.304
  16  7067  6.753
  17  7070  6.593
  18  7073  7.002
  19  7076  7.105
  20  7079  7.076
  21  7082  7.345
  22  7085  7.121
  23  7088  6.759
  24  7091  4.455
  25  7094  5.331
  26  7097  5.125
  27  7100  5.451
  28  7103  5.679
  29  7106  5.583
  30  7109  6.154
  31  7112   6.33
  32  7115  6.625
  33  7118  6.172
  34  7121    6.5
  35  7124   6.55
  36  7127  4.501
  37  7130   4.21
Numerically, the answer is 0.18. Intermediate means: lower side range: 9.17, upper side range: 6.19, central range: 6.3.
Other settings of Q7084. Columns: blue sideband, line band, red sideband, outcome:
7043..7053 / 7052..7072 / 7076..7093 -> 0.22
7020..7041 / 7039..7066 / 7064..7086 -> -0.06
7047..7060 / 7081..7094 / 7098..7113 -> 0.06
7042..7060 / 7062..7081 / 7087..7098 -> 0.01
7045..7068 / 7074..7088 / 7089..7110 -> -0.12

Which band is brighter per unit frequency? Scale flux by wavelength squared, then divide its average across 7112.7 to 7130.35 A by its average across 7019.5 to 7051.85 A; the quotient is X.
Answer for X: 0.70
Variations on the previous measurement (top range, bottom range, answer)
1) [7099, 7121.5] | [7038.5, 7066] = 0.76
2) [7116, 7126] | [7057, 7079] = 0.97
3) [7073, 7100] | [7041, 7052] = 0.68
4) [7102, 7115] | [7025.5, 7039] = 0.75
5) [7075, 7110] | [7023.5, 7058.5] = 0.73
